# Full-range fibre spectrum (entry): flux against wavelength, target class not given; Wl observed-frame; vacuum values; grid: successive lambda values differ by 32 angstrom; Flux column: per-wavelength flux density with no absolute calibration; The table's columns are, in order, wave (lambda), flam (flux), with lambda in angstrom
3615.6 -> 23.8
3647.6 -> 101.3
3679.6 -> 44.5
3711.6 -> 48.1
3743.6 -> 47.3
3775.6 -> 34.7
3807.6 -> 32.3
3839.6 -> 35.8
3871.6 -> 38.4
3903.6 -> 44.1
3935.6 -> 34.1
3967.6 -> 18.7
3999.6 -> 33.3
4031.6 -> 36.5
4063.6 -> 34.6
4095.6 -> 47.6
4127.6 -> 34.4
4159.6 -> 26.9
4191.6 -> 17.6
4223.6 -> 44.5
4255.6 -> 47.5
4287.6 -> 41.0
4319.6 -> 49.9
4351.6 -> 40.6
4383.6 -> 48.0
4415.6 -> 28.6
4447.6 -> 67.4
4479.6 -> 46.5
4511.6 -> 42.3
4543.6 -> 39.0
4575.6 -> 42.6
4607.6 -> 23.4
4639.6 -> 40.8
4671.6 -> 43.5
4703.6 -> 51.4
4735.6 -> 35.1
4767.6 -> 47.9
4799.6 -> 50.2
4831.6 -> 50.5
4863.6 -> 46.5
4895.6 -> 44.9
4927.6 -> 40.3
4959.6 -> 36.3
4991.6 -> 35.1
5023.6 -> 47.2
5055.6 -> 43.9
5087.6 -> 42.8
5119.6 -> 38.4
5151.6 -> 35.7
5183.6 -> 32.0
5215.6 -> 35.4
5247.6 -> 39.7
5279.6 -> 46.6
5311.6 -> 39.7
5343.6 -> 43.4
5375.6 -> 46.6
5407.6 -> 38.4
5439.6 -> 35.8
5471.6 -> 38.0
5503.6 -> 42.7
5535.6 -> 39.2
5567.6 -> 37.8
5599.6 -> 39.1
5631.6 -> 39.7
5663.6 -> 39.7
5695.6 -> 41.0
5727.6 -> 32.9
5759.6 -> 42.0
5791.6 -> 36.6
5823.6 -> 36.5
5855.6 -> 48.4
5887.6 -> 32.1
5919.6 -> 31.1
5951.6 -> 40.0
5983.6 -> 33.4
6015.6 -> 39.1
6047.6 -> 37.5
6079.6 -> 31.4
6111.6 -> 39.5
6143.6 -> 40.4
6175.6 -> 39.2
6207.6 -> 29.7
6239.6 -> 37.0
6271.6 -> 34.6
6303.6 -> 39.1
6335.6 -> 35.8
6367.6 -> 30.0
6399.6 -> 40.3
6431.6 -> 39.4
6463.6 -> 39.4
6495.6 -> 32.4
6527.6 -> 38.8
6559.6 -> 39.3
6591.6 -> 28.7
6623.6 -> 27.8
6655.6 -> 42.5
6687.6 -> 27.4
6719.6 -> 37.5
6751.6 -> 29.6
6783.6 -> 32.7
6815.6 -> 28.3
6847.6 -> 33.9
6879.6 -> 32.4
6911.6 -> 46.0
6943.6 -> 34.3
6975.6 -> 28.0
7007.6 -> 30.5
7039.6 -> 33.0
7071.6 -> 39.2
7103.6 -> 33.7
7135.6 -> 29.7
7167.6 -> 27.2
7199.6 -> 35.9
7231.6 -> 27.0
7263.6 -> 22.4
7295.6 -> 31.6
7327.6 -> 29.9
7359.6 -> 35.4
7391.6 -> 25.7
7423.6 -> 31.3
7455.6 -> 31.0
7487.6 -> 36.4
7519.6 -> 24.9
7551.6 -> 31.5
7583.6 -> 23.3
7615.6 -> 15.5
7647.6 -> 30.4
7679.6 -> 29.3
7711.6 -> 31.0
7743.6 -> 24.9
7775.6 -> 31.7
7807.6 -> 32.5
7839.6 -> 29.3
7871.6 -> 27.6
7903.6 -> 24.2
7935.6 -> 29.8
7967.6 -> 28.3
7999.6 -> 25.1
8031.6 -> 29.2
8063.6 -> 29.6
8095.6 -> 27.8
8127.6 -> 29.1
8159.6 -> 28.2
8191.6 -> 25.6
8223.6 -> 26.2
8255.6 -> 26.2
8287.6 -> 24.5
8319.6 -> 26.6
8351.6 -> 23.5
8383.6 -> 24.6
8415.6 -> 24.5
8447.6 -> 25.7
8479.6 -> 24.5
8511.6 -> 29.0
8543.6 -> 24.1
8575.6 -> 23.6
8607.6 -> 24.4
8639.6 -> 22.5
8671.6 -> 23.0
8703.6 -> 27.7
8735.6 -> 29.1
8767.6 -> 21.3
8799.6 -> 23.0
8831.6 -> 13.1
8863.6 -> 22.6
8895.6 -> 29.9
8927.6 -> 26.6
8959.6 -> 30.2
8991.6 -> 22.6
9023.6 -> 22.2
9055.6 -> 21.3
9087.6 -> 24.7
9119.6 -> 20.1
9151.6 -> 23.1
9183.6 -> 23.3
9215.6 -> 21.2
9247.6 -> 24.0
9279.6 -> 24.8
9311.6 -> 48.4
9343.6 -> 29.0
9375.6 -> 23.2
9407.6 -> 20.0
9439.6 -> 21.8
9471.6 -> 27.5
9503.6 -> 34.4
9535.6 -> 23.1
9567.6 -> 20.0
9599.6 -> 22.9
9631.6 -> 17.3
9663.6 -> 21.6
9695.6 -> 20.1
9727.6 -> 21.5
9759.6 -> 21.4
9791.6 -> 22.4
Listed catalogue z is 0.054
